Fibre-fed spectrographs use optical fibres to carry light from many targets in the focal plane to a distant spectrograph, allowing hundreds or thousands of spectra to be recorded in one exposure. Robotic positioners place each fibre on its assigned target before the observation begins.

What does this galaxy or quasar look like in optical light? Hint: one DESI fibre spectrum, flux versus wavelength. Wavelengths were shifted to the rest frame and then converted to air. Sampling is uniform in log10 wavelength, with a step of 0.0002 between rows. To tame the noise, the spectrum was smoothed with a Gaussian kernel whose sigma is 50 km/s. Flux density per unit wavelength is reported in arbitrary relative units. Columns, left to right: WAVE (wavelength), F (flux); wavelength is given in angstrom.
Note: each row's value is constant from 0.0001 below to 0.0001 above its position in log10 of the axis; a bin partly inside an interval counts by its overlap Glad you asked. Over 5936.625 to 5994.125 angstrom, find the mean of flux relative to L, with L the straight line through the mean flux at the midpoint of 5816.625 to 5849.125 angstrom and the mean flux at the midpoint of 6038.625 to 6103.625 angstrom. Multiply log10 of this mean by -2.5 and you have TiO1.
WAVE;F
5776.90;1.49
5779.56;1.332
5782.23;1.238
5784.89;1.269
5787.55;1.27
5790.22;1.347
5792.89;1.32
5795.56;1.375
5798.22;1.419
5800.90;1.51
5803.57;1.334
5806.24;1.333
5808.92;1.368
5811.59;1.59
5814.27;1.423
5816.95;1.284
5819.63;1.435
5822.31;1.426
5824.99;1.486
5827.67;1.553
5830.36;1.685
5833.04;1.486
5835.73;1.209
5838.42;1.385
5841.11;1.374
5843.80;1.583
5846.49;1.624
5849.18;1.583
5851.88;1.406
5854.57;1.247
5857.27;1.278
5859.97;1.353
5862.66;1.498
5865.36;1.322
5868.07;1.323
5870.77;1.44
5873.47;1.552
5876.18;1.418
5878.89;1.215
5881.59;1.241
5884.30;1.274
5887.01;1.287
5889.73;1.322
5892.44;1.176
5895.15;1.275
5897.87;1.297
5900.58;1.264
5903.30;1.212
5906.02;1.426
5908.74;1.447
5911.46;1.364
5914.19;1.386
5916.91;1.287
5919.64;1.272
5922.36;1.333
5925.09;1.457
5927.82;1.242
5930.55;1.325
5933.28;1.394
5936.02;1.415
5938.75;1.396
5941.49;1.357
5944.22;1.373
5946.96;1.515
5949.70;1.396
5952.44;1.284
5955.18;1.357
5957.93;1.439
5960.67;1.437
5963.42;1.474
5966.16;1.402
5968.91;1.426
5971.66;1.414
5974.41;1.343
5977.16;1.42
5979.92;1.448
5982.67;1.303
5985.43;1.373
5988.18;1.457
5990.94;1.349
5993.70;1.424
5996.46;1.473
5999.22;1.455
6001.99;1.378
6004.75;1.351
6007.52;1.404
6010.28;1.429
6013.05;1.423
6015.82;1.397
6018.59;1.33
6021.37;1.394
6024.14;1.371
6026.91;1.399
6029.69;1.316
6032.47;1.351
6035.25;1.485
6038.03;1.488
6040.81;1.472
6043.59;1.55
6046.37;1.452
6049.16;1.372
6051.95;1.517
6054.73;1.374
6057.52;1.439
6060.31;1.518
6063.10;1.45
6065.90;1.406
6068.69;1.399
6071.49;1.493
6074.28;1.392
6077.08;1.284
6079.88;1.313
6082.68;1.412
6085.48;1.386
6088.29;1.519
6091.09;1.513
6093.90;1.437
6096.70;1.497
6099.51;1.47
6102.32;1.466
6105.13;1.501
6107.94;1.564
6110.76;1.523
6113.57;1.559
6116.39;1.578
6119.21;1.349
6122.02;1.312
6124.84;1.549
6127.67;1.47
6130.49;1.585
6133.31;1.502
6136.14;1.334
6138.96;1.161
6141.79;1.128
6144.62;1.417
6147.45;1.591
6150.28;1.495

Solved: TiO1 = 0.042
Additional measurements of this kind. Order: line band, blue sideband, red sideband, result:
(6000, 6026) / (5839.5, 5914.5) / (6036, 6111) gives 0.03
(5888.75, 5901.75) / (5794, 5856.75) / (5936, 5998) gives 0.12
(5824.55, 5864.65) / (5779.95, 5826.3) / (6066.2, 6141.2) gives -0.05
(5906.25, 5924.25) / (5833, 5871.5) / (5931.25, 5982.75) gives 0.04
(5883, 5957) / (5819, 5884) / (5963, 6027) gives 0.06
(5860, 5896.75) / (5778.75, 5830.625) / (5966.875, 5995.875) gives 0.05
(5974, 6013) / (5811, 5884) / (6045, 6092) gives 0.02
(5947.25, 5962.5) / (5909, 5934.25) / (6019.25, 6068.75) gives -0.02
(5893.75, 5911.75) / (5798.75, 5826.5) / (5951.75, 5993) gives 0.07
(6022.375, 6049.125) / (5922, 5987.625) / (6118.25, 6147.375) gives -0.03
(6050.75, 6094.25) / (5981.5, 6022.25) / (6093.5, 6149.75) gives 0.00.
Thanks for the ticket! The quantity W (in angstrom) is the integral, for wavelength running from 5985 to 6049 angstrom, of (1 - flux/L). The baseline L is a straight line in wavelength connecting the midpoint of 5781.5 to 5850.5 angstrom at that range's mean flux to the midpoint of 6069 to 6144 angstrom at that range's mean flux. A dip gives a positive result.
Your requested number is 0.7 angstrom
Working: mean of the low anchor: 1.42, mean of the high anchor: 1.43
